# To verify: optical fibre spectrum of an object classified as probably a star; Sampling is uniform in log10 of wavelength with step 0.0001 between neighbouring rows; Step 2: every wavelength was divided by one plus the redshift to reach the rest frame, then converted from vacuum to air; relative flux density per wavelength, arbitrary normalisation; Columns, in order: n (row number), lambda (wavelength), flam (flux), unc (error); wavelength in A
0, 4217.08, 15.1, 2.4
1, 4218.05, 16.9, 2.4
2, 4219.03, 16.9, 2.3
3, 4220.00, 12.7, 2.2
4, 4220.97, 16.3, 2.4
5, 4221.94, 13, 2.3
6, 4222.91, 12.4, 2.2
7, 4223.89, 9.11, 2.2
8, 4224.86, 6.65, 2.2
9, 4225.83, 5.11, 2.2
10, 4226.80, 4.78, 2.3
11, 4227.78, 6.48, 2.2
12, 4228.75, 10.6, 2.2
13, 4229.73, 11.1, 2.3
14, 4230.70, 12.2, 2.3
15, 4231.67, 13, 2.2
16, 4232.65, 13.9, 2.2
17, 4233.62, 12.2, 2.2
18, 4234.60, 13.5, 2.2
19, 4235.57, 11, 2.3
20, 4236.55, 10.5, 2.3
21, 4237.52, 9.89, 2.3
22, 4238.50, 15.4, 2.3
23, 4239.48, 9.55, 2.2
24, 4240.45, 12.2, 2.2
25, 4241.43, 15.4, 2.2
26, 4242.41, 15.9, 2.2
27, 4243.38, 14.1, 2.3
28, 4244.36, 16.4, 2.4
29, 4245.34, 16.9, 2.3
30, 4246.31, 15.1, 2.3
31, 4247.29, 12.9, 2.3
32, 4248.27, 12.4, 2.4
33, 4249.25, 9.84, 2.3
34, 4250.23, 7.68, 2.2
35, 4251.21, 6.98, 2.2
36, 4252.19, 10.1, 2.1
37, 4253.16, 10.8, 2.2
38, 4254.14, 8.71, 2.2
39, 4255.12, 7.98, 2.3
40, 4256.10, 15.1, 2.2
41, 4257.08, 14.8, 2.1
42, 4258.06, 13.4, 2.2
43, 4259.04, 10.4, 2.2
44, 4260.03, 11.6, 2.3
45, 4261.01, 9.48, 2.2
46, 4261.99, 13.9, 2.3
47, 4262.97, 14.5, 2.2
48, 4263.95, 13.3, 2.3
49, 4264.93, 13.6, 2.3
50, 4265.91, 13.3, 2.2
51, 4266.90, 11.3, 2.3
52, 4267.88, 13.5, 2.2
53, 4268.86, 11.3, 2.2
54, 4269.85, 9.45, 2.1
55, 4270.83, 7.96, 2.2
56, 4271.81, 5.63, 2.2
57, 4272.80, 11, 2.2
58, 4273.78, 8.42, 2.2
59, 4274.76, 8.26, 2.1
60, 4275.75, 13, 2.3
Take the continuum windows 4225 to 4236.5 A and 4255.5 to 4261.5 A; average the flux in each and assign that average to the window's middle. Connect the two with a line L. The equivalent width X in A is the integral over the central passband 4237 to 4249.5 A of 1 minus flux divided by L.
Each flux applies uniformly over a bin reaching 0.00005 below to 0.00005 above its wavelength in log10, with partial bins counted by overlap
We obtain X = -2.7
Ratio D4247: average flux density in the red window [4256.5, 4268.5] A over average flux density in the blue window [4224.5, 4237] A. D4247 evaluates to 1.26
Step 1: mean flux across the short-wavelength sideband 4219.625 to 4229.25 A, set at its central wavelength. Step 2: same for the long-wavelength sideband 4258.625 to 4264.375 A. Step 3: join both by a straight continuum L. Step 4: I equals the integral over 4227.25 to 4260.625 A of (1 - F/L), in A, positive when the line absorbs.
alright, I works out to -3.1 A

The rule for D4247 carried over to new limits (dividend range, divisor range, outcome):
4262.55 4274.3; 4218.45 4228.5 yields 1.07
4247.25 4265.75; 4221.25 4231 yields 1.24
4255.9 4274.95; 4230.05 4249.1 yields 0.87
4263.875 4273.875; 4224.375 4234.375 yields 1.11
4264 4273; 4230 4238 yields 0.91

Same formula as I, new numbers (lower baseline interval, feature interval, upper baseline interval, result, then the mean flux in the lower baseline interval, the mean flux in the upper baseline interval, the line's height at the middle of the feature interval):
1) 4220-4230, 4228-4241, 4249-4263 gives -2.30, 9.67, 10.9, 10.1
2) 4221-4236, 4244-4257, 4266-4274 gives -1.76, 10.5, 10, 10.3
